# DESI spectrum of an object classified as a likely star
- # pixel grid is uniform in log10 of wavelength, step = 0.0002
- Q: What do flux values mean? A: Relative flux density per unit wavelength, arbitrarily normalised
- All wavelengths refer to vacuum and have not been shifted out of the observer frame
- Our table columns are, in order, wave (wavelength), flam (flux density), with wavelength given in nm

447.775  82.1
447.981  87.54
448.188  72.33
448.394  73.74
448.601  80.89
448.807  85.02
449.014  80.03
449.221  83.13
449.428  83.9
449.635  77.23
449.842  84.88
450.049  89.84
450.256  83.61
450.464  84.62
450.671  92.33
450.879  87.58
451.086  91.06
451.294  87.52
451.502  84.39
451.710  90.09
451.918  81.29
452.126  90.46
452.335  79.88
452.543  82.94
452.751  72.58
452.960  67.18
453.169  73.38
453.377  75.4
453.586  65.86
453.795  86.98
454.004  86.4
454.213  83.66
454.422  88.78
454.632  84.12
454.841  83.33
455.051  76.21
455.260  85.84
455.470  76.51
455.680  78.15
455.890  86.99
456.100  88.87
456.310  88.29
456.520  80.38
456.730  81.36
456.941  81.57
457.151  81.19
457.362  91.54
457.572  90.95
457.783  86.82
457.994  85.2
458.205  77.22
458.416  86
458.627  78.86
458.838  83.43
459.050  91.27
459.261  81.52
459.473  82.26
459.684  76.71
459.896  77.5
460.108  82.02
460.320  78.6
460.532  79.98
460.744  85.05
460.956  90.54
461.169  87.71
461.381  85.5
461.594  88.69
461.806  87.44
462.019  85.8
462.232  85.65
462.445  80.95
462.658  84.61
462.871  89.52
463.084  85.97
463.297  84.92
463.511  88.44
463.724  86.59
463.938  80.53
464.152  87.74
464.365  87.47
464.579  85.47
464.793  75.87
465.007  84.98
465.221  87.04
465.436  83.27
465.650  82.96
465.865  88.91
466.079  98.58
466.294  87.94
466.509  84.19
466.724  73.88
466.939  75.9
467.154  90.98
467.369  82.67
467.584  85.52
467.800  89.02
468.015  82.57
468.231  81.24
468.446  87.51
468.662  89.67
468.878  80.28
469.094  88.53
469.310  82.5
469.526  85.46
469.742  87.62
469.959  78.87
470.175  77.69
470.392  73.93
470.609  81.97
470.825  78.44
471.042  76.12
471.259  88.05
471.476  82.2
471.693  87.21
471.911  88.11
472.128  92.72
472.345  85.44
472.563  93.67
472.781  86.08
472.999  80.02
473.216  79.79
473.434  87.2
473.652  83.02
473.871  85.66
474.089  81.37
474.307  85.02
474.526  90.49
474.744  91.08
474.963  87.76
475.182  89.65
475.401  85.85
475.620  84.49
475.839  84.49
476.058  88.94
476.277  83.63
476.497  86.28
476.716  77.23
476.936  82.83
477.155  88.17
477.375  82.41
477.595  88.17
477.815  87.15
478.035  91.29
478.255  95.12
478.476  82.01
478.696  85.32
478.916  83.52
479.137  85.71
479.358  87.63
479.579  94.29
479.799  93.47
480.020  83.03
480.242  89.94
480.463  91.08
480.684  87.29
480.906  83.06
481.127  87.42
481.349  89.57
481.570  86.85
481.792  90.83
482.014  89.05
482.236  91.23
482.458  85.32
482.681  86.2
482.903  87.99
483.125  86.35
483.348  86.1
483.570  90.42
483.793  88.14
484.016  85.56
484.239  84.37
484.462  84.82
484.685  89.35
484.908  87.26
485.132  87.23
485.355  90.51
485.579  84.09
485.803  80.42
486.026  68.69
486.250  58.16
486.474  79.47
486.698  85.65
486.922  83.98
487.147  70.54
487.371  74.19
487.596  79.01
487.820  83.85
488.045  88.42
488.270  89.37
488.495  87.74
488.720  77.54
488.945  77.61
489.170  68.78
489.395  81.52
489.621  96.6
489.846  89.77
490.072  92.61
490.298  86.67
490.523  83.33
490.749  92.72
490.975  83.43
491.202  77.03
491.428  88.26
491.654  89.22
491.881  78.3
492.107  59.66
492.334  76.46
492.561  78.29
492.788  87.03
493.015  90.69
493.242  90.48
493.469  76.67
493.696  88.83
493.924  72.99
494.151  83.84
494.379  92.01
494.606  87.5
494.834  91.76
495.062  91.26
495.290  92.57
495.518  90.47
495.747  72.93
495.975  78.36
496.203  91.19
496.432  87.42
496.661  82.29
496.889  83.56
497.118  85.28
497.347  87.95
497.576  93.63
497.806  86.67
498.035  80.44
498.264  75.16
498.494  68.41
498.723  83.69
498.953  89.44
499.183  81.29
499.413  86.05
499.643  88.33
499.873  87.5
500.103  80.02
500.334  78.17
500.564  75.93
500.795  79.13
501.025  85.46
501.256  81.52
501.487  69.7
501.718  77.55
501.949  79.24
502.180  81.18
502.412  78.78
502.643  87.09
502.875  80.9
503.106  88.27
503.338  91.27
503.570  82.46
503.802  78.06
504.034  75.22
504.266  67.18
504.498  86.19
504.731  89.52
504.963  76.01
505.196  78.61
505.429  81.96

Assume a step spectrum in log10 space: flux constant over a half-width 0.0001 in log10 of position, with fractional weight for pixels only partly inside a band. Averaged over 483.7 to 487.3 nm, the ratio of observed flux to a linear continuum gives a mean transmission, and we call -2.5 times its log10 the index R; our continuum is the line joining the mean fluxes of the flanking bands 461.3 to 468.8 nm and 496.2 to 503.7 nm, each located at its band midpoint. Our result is 0.03 mag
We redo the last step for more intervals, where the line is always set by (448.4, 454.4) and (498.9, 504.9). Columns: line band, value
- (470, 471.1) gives 0.06 mag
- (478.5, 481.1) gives -0.07 mag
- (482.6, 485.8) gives -0.06 mag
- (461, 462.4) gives -0.06 mag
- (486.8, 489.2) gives 0.02 mag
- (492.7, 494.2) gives -0.03 mag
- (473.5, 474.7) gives -0.04 mag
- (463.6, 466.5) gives -0.05 mag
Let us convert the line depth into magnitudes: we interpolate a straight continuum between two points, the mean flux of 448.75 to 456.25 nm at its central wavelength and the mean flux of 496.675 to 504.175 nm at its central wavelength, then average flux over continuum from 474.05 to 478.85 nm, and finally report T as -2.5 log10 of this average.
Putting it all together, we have -0.051 mag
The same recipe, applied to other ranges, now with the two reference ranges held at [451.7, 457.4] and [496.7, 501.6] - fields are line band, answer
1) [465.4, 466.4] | -0.09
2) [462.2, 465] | -0.04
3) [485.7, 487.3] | 0.09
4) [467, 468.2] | -0.05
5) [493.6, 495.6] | -0.07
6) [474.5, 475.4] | -0.09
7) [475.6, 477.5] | -0.03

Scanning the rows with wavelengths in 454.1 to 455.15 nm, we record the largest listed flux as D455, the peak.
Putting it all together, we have 88.78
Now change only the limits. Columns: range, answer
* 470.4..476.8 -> 93.67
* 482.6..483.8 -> 90.42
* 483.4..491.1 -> 96.6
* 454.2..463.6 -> 91.54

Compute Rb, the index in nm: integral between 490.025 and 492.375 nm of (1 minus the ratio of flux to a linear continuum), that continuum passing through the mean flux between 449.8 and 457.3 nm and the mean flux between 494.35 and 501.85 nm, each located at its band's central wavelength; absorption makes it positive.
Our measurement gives 0.03 nm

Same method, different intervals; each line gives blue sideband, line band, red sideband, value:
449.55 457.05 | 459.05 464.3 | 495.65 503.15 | -0.117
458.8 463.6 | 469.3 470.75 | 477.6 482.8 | 0.087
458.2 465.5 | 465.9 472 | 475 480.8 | 0.111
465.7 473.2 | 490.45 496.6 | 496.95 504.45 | -0.141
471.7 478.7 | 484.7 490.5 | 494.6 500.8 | 0.203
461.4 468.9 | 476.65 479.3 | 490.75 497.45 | -0.036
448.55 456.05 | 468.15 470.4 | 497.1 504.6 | -0.032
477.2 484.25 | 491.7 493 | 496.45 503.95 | 0.104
